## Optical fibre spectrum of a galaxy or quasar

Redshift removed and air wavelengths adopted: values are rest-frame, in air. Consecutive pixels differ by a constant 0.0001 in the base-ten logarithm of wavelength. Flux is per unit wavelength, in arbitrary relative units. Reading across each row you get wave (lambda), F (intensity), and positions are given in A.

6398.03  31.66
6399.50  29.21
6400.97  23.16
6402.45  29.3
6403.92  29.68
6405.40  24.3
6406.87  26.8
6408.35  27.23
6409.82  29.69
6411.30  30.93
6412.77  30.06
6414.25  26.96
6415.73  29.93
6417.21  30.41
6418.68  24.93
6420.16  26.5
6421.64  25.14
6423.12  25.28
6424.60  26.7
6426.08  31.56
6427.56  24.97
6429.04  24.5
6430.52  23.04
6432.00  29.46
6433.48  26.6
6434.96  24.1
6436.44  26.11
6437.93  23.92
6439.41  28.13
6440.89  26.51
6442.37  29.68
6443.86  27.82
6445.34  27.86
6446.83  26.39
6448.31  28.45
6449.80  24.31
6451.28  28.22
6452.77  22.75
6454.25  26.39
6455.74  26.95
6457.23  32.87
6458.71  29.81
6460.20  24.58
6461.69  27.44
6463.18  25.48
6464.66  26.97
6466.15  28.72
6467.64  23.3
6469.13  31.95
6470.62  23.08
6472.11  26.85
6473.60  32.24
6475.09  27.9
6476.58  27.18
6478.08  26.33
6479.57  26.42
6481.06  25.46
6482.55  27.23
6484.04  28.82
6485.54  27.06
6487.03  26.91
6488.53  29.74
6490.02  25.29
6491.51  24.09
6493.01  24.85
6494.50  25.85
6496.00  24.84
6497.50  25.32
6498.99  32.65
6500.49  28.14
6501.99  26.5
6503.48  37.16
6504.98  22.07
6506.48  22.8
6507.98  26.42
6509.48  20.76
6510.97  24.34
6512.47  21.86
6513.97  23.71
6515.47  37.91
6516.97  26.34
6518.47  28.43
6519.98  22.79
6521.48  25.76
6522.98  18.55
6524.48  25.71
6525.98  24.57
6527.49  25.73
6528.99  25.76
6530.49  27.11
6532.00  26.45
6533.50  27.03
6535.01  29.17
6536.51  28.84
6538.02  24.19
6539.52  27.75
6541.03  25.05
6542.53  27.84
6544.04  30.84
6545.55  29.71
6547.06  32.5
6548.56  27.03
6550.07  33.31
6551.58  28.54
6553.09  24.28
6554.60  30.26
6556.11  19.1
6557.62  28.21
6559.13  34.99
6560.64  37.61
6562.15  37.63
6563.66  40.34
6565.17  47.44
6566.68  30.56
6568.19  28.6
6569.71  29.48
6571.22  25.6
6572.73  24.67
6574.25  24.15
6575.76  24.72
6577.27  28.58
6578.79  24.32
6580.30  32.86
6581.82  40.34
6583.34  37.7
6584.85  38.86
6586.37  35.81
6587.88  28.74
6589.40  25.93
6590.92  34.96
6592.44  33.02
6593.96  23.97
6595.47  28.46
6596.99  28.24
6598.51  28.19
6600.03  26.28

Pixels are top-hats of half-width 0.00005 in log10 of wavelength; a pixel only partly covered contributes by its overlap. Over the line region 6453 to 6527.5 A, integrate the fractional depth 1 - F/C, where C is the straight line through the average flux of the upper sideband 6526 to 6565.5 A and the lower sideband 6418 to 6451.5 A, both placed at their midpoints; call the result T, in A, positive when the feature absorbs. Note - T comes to 3.7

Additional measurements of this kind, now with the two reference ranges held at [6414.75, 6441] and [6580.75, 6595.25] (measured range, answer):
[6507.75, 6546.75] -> 5.5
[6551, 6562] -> 0.8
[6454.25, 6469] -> 0.2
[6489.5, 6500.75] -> 1.1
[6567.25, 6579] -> 2.2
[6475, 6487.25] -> 0.7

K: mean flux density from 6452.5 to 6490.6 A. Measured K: 27.3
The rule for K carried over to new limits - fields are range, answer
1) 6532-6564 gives 29.5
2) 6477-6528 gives 26.2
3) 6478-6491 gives 27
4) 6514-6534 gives 26.2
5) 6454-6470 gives 27.7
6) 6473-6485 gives 27.6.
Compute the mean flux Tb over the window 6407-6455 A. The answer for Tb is 27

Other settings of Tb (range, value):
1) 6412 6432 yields 27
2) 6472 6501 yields 27.2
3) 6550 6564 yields 31.1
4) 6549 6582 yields 30.5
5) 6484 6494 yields 26.5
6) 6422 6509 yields 26.9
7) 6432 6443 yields 26.6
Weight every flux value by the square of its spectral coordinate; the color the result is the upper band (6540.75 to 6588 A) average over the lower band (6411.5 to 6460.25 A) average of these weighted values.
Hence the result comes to 1.2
